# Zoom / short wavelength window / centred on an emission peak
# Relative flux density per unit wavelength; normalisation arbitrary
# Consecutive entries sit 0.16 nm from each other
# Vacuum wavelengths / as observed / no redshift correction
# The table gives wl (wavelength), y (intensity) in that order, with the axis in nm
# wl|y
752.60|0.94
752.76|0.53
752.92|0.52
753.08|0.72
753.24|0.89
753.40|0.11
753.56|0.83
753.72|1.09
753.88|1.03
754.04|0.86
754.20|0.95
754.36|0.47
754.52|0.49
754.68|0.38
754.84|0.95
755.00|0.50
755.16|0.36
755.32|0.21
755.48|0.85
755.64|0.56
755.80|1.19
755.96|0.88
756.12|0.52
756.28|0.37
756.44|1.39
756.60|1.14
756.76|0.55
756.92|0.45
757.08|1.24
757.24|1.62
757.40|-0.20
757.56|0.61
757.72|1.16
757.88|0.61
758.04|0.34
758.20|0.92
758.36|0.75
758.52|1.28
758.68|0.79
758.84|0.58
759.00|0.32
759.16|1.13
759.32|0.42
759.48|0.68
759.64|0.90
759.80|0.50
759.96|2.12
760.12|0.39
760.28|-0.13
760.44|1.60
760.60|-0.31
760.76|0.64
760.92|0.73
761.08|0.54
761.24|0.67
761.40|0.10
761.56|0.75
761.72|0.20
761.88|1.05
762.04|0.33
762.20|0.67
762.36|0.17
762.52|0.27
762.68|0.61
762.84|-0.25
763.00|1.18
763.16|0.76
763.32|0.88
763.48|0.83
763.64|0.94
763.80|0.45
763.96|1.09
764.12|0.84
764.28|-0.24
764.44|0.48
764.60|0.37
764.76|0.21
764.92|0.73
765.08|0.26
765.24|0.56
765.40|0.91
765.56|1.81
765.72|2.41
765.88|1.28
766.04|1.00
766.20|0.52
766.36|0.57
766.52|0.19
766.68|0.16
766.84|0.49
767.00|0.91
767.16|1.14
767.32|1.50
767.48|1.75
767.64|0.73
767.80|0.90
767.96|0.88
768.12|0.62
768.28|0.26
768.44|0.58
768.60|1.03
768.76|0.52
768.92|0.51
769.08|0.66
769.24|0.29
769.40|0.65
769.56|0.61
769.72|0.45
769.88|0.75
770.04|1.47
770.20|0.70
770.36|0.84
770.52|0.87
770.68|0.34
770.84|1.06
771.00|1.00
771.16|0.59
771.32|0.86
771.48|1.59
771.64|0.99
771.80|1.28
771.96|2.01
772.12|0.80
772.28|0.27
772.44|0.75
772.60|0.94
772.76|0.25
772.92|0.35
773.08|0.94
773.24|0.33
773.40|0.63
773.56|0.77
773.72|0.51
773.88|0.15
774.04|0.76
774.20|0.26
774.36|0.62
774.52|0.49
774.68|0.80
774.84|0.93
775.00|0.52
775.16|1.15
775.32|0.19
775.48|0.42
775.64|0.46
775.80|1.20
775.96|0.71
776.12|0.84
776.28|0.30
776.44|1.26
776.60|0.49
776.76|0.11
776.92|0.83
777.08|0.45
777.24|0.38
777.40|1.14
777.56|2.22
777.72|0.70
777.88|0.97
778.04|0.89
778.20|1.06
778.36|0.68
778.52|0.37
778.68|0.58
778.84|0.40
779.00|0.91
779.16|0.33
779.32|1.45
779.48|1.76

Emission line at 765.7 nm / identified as [S II] 6716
